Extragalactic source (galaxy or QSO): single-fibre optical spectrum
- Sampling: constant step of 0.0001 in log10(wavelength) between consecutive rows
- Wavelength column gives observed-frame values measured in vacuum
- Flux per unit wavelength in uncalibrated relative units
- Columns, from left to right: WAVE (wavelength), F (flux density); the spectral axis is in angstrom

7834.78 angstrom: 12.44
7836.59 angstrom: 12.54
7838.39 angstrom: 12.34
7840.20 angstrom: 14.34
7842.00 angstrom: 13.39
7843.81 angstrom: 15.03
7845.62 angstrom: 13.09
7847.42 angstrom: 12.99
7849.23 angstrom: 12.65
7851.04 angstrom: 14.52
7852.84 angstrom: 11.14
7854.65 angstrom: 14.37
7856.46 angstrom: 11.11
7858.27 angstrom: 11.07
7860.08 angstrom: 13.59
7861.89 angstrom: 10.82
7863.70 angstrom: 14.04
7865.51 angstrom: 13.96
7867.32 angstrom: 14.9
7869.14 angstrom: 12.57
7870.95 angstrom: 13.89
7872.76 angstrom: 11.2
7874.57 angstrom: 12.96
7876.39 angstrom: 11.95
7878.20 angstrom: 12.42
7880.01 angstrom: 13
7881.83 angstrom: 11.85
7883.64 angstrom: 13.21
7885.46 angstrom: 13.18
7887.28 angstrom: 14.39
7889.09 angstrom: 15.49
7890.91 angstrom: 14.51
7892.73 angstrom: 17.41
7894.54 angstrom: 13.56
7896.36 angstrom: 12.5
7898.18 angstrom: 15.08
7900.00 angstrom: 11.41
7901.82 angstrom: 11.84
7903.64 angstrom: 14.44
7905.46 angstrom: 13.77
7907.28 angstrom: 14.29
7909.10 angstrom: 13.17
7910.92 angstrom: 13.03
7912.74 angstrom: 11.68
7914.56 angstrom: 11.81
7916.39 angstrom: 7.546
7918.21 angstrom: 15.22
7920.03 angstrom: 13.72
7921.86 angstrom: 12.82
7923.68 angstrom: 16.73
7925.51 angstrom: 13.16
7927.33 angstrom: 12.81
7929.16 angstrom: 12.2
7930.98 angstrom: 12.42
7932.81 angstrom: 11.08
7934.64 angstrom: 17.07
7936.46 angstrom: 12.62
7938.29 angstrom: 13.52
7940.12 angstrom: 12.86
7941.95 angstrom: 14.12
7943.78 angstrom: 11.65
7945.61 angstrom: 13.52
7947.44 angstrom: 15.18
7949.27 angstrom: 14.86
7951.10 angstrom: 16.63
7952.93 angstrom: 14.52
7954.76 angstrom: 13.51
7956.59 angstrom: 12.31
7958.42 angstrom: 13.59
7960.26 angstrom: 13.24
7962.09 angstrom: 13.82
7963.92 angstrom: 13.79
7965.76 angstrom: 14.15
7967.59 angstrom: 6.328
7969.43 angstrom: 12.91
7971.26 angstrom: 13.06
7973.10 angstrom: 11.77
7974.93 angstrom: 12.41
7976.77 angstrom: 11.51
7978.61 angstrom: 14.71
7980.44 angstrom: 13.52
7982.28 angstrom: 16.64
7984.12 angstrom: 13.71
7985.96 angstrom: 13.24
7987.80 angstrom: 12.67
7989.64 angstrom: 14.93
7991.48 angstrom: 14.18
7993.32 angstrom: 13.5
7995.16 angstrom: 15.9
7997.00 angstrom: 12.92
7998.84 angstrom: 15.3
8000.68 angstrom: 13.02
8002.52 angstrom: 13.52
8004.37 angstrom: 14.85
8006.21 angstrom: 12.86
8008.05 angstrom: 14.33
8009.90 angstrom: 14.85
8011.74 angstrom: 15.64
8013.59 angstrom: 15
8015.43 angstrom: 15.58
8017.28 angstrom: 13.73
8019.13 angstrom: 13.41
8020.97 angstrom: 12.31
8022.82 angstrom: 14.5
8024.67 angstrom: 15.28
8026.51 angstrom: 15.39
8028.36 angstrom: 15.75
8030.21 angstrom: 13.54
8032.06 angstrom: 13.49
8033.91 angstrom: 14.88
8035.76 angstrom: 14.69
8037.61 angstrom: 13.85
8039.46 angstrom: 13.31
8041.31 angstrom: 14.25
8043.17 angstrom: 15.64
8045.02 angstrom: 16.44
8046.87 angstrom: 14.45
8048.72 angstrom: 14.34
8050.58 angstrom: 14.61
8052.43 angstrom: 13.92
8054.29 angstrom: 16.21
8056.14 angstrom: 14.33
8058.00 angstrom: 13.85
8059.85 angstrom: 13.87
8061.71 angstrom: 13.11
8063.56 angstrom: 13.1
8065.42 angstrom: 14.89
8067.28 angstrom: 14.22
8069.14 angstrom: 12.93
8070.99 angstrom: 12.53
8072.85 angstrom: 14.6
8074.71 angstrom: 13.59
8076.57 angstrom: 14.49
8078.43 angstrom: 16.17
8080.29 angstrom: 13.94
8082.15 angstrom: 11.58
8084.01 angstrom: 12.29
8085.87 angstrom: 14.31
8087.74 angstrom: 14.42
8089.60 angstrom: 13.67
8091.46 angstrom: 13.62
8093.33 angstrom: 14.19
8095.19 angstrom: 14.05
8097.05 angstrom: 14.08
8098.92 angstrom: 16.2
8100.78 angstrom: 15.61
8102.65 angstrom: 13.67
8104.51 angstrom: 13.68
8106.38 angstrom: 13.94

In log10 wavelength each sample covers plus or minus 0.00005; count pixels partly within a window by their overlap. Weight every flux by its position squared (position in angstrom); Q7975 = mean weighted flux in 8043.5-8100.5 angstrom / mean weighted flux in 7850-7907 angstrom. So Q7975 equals 1.1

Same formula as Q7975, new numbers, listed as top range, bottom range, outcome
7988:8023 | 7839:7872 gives 1.12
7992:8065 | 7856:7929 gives 1.13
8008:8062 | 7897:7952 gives 1.12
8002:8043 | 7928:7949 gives 1.10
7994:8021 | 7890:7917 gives 1.12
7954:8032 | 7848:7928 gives 1.07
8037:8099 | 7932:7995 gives 1.08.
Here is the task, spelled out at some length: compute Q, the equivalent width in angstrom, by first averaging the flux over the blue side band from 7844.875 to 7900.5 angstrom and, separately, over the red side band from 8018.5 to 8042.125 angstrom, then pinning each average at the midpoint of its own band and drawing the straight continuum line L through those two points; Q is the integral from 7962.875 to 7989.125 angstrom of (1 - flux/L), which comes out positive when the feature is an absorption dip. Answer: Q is 1.79 angstrom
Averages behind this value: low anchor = 13.2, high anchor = 14.2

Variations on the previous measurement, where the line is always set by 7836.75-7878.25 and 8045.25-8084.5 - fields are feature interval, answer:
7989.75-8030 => -1.8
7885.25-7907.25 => -1.4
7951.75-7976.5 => 1.4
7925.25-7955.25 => -0.6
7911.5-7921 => 0.9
